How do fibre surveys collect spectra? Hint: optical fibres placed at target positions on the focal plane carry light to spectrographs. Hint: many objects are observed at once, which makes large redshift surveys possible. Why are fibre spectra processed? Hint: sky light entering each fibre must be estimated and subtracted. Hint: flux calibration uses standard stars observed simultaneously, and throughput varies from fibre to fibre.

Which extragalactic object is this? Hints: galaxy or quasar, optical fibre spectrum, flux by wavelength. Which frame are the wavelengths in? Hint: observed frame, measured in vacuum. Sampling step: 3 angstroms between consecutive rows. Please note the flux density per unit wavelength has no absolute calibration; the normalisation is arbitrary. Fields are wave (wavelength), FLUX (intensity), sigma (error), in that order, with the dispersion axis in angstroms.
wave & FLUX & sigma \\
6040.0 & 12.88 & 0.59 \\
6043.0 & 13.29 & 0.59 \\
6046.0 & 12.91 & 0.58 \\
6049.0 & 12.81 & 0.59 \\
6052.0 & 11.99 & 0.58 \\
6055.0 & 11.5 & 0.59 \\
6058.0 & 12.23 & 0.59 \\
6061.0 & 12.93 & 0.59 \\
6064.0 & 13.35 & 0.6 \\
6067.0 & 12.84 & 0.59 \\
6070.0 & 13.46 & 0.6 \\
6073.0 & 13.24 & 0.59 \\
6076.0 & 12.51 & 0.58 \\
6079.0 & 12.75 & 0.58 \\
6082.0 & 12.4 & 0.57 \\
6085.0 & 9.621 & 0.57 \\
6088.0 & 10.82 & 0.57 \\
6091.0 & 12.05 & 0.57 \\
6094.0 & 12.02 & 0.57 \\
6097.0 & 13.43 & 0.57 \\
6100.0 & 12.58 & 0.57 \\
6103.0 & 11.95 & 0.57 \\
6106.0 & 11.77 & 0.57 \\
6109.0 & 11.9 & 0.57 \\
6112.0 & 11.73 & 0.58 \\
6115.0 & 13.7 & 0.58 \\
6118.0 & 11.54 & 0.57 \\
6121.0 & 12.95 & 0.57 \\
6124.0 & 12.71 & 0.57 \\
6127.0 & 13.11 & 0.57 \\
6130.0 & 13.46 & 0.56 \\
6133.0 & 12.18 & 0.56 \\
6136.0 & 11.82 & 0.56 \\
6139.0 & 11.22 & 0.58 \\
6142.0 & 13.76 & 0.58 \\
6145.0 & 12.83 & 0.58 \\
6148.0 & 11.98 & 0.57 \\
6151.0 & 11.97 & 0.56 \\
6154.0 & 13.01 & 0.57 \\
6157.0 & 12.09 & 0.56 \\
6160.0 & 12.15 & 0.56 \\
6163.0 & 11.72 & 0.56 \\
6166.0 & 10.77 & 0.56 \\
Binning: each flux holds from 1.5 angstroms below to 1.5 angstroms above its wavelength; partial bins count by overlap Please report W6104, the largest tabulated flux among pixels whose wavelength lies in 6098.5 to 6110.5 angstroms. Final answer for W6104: 12.58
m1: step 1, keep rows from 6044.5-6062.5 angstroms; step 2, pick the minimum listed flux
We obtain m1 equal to 11.5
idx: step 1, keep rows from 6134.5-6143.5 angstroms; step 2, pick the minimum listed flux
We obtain 11.22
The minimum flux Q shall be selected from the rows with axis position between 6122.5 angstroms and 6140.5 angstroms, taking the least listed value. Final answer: 11.22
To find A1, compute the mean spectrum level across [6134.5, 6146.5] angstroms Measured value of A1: 12.4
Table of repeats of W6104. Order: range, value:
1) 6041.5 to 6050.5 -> 13.29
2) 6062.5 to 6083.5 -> 13.46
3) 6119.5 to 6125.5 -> 12.95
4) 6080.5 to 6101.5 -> 13.43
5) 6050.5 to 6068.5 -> 13.35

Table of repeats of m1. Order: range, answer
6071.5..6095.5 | 9.621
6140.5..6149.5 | 11.98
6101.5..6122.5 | 11.54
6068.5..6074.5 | 13.24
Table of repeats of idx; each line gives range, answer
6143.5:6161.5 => 11.97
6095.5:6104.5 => 11.95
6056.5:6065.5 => 12.23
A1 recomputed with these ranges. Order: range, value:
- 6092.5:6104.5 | 12.5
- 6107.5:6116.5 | 12.4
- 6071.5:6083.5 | 12.7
